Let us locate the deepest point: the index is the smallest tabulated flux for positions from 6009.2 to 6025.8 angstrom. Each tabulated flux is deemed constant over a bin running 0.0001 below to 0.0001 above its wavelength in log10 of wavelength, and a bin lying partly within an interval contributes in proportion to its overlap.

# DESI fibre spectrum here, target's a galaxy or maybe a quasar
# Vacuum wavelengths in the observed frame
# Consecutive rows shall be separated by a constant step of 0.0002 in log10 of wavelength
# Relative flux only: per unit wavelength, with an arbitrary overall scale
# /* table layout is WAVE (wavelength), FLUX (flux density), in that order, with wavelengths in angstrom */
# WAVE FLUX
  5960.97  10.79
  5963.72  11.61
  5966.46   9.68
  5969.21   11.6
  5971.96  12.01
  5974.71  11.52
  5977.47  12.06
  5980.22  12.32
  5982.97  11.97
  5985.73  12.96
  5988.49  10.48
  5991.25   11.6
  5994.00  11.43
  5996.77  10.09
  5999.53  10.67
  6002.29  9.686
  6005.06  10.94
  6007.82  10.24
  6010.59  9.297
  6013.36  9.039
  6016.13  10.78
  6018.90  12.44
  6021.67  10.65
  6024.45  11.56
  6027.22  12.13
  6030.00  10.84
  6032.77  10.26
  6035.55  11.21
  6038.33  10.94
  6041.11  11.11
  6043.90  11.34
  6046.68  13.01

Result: 9.039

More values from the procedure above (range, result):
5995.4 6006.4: 9.686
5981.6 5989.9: 10.48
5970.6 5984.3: 11.52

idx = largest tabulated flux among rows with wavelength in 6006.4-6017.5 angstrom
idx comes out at 10.78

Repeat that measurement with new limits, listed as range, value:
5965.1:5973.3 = 12.01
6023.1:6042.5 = 12.13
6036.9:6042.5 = 11.11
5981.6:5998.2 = 12.96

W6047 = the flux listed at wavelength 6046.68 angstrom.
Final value 13.01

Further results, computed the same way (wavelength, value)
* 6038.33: 10.94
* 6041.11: 11.11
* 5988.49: 10.48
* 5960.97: 10.79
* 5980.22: 12.32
